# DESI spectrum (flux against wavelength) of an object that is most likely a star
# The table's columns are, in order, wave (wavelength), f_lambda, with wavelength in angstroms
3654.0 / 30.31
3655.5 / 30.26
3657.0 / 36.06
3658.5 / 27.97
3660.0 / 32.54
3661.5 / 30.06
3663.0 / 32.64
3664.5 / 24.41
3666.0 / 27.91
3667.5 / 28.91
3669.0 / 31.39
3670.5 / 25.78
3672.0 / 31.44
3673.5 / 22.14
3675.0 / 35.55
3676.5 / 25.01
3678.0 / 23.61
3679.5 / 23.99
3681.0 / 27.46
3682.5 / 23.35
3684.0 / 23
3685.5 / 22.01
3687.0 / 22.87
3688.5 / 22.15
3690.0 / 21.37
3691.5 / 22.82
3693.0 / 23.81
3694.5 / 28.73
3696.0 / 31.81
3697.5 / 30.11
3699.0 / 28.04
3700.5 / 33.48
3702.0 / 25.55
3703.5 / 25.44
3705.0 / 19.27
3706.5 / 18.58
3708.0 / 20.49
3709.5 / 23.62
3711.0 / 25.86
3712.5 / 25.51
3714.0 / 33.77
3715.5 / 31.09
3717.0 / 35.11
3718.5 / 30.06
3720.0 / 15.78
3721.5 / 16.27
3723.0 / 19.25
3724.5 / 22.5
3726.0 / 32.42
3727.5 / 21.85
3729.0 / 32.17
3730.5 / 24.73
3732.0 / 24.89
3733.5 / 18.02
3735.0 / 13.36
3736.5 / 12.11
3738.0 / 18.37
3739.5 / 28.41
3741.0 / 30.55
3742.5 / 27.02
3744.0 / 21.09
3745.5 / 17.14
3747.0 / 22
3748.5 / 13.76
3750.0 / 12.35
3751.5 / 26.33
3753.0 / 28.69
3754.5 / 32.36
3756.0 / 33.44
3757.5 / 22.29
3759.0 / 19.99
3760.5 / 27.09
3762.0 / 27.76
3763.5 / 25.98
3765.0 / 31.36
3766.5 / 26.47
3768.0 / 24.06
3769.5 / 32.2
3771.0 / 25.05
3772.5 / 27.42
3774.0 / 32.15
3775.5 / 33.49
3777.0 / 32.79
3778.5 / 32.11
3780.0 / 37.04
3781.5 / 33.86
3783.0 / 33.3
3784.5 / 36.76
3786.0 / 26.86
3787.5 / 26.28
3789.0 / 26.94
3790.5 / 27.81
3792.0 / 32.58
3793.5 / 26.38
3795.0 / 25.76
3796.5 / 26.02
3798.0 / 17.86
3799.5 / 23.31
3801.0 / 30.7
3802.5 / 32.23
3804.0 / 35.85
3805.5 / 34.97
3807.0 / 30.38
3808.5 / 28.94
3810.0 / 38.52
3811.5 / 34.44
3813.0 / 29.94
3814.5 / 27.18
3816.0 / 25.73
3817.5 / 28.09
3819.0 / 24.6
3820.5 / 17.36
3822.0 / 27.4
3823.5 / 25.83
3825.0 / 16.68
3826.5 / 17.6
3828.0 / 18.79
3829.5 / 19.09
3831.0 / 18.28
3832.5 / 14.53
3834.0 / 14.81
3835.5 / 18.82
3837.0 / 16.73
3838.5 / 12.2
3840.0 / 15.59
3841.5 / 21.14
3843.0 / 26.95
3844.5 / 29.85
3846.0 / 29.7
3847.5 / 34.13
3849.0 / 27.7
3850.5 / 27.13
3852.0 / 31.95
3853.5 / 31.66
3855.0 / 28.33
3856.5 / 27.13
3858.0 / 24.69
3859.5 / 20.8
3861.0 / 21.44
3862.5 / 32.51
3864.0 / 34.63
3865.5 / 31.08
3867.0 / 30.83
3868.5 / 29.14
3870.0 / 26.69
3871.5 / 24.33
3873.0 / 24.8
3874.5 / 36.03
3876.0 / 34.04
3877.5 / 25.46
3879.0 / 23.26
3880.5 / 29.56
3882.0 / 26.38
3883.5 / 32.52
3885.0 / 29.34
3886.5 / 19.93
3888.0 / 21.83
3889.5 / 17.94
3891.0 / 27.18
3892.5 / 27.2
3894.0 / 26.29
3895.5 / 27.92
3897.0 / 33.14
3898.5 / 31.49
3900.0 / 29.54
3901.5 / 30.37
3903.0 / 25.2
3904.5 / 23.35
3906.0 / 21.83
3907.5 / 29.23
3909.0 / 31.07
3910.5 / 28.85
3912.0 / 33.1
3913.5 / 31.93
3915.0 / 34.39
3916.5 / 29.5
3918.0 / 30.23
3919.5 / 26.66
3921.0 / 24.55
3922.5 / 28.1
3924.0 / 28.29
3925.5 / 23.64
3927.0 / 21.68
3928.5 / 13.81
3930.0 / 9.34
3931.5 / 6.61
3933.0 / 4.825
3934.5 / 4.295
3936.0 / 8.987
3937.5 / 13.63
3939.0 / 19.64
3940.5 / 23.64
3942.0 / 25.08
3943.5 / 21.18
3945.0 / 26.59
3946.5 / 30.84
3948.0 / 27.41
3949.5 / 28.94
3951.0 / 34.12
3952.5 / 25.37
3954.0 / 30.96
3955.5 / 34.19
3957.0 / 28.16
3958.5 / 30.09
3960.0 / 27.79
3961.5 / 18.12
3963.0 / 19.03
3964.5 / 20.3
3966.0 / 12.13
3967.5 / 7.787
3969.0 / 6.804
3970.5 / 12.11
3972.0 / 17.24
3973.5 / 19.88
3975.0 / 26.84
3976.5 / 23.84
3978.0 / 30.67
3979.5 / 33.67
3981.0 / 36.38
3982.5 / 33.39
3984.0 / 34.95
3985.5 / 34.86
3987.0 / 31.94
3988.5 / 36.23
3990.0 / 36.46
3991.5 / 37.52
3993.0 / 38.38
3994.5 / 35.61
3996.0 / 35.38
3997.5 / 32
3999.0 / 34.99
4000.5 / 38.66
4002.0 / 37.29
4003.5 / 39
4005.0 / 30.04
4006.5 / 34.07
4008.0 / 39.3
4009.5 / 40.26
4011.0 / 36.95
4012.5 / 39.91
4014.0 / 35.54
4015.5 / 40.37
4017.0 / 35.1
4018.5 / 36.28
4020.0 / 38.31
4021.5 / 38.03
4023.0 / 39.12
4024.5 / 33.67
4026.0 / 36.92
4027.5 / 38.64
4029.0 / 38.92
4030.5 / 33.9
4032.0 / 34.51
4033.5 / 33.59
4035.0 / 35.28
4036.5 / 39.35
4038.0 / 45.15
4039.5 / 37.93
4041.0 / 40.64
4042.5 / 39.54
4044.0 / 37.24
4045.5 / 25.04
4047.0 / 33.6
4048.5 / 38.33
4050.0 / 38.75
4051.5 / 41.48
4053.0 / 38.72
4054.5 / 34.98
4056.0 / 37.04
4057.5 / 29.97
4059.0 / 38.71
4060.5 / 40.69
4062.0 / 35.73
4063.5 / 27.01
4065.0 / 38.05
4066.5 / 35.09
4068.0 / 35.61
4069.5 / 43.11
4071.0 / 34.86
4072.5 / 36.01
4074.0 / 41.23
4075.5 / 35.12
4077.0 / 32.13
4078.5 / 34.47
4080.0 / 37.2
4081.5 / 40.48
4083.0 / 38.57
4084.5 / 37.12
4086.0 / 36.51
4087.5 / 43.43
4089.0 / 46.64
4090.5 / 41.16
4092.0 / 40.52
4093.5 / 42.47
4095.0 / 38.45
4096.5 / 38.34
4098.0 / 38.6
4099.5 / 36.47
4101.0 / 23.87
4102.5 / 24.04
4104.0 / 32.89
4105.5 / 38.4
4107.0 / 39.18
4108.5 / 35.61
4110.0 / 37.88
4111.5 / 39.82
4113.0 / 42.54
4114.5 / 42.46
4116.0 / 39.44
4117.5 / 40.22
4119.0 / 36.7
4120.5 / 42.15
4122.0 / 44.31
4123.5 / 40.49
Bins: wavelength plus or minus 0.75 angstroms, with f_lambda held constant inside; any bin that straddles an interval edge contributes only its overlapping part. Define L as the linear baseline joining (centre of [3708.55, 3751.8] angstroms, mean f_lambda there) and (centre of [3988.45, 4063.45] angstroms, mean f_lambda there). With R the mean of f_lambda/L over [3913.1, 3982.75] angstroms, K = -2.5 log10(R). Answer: 0.41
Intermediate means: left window 23.2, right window 36.8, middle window 22.7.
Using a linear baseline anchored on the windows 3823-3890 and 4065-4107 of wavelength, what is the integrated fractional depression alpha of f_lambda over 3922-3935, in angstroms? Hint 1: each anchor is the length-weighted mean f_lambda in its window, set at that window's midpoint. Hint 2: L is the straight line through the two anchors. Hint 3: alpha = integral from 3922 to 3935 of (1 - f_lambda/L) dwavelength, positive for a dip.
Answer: 5.9 angstroms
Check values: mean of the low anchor 25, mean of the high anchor 37.2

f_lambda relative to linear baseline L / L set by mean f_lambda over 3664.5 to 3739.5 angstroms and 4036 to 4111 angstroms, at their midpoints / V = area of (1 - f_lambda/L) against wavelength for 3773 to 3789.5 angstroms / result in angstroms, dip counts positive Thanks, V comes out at -2.6 angstroms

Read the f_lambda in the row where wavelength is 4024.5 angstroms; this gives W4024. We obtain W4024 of 33.67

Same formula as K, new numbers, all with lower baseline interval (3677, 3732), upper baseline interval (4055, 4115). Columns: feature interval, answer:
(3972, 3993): 0.073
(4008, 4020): -0.089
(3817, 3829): 0.304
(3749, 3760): 0.082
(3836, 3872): 0.133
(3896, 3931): 0.184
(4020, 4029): -0.067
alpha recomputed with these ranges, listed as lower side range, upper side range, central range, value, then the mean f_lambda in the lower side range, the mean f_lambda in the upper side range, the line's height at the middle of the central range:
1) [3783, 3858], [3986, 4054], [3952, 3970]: 6.42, 25.9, 36.8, 33.6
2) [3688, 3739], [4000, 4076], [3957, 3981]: 9.18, 24.4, 36.9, 34.3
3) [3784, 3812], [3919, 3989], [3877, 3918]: -3.94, 29.5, 23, 25.4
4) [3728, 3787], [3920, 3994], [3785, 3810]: -2.82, 26.3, 23.9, 25.8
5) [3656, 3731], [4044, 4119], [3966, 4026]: 4.30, 26.4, 37.1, 34.7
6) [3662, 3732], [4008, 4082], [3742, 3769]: 3.26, 25.9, 36.9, 27.8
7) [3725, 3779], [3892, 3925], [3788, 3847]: 3.87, 25.3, 28.7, 26.7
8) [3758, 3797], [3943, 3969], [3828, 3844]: 5.52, 29.1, 24.4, 27.6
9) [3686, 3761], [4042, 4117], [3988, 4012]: -1.54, 24.3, 37.1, 34.2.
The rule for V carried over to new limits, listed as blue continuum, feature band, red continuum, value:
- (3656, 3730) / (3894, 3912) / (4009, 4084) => 2.3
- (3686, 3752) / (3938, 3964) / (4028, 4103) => 5.0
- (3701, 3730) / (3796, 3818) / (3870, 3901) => -2.8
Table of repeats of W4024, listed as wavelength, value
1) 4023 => 39.12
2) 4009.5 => 40.26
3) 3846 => 29.7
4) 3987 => 31.94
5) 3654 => 30.31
